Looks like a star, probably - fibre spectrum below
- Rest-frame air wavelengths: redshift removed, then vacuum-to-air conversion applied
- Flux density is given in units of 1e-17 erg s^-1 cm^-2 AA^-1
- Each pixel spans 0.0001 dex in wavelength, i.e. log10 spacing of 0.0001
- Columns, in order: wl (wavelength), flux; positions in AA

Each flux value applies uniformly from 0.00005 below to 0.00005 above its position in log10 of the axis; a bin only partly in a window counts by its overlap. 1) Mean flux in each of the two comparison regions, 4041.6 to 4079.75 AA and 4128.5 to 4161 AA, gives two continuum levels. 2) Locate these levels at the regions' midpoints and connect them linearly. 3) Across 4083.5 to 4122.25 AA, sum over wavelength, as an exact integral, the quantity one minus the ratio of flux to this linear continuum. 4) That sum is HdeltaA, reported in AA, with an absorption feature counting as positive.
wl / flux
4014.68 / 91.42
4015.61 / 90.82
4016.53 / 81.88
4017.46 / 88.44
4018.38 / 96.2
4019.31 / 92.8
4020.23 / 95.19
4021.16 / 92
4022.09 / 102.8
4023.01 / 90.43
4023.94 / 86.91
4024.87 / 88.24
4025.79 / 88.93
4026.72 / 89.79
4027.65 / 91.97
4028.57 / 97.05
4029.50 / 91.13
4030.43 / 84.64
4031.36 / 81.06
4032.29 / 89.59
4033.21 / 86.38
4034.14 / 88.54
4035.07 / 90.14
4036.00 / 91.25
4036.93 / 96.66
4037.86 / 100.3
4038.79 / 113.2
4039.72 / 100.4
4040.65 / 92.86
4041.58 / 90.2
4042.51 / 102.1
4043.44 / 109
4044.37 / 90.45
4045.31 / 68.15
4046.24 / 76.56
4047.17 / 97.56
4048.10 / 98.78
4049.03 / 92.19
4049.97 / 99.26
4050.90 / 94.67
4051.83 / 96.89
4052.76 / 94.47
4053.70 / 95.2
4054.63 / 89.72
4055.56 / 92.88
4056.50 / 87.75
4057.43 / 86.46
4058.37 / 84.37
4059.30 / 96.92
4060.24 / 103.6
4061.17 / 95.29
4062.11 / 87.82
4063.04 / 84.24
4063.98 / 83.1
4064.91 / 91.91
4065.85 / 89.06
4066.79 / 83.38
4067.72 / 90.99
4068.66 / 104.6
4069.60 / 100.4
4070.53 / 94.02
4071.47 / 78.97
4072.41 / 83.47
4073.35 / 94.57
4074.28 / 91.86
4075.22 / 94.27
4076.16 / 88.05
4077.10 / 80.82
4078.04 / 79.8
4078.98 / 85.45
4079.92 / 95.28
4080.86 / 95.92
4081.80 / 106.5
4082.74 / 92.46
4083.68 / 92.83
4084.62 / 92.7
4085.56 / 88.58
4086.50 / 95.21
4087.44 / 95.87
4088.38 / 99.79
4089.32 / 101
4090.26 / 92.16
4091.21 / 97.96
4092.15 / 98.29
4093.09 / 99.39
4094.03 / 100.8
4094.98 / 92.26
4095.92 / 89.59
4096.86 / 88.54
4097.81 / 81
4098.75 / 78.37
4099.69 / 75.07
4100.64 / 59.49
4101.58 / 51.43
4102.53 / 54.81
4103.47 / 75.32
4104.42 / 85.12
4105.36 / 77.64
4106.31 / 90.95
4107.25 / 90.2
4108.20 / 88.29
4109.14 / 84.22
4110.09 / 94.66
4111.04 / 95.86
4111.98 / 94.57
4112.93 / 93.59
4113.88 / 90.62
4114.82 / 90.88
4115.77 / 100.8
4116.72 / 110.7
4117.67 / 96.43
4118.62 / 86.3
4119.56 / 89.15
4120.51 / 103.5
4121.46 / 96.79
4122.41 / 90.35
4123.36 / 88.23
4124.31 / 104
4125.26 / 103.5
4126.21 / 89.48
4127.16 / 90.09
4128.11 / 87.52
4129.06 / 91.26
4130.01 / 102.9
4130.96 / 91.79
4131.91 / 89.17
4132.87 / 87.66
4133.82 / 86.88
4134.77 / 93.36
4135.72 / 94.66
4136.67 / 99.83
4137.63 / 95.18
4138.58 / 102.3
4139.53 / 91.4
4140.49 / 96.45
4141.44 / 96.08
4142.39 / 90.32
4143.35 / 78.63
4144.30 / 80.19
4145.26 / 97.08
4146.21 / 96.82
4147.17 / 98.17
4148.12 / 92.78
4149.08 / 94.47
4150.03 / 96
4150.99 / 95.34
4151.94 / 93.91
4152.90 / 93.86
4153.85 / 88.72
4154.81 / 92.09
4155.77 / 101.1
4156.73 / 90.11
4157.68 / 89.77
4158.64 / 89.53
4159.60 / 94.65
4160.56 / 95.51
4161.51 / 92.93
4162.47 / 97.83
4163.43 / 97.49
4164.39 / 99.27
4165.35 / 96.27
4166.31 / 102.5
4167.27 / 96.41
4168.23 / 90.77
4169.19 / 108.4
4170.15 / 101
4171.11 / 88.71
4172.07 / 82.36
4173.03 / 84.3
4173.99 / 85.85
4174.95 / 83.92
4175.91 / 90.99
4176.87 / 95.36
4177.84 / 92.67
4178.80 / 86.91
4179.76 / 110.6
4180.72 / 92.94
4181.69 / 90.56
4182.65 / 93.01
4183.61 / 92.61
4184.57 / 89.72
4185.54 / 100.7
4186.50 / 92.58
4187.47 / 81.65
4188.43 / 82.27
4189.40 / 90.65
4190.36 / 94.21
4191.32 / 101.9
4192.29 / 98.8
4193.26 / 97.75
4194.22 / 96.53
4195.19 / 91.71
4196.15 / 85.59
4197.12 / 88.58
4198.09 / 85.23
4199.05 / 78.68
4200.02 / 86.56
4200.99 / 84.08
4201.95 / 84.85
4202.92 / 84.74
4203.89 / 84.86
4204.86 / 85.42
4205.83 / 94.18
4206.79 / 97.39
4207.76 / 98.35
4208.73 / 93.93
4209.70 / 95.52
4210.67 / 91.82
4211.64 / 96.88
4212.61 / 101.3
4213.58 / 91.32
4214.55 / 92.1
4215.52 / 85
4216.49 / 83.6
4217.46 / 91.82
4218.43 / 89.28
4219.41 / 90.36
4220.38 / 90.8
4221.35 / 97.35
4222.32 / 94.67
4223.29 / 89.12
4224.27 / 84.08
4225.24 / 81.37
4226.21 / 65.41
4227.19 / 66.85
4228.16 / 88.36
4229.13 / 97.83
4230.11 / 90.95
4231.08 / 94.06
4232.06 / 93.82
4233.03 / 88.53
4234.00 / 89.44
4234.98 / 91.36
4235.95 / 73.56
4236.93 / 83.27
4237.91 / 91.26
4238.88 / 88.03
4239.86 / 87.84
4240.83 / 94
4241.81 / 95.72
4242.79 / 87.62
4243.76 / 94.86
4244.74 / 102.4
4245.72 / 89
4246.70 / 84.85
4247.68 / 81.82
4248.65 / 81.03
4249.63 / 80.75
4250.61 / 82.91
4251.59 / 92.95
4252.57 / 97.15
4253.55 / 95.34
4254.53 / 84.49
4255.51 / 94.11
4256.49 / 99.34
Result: 1.2 AA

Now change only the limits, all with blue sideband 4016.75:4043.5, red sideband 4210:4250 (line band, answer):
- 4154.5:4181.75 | -1.2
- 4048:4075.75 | 0.1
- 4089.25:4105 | 1.5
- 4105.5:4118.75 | -0.3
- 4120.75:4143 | -0.8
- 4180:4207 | -0.3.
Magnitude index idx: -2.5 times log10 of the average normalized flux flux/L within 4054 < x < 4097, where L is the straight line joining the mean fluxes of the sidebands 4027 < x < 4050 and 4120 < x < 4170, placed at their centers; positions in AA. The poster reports 0.01 mag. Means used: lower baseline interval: 92.6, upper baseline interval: 94.3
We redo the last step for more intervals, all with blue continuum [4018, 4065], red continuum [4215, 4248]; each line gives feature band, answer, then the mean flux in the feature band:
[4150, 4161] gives -0.040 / 93.2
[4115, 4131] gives -0.057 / 95.5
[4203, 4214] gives -0.056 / 93.4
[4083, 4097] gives -0.045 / 95.2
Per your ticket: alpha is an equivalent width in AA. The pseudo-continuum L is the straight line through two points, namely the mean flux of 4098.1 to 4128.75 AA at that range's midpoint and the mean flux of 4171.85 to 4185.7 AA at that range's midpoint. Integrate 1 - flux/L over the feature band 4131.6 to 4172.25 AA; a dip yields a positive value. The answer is -1.8 AA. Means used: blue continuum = 87.8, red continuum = 91.5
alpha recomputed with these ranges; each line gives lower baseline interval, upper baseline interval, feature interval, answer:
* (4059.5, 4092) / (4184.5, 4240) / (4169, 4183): -0.3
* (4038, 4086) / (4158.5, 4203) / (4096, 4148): 1.5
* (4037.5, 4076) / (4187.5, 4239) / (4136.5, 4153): -0.5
